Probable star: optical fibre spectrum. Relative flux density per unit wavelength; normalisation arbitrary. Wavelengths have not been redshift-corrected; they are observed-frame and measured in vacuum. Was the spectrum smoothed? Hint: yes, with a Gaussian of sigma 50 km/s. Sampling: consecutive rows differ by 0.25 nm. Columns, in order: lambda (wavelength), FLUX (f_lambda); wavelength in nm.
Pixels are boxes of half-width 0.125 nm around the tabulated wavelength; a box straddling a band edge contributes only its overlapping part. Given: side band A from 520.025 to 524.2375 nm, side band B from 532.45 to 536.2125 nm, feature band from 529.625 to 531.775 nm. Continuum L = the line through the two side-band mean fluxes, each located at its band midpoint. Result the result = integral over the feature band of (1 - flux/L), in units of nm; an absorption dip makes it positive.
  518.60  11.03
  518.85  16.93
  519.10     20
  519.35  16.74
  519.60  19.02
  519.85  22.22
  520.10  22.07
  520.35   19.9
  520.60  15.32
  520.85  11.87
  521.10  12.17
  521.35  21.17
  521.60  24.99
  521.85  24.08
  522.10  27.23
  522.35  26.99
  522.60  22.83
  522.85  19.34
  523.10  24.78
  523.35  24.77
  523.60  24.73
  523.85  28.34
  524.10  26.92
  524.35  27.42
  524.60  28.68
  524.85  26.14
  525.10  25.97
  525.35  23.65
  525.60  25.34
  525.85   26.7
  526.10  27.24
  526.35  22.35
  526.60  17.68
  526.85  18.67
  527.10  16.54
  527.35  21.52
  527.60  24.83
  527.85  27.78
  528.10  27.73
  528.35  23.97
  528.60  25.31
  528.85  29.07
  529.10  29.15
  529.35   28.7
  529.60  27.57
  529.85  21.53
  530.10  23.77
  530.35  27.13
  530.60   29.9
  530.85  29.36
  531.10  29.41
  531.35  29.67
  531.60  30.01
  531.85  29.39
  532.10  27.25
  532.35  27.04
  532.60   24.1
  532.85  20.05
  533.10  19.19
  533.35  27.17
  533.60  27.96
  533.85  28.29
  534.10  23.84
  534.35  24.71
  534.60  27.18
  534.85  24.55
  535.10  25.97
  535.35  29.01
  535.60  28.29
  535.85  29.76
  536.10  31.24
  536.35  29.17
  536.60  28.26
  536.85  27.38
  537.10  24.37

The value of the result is -0.232 nm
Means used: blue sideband 22.2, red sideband 26.1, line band 27.6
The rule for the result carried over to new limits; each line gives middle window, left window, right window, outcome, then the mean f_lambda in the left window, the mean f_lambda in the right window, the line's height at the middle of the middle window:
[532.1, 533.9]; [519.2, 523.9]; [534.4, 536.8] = 0.131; 21.4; 28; 26.8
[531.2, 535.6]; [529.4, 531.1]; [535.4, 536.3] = 0.329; 26.8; 29.7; 28.4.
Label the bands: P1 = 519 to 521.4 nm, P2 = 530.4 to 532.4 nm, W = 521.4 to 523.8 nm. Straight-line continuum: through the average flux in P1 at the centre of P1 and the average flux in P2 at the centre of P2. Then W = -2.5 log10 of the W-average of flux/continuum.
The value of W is -0.20 mag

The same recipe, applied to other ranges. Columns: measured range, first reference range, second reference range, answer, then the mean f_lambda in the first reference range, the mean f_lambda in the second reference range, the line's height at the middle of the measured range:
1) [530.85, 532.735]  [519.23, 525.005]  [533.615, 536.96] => -0.079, 22.5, 27.5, 26.2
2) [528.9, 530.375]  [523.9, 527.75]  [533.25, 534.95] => -0.056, 24.1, 26.3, 25.1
